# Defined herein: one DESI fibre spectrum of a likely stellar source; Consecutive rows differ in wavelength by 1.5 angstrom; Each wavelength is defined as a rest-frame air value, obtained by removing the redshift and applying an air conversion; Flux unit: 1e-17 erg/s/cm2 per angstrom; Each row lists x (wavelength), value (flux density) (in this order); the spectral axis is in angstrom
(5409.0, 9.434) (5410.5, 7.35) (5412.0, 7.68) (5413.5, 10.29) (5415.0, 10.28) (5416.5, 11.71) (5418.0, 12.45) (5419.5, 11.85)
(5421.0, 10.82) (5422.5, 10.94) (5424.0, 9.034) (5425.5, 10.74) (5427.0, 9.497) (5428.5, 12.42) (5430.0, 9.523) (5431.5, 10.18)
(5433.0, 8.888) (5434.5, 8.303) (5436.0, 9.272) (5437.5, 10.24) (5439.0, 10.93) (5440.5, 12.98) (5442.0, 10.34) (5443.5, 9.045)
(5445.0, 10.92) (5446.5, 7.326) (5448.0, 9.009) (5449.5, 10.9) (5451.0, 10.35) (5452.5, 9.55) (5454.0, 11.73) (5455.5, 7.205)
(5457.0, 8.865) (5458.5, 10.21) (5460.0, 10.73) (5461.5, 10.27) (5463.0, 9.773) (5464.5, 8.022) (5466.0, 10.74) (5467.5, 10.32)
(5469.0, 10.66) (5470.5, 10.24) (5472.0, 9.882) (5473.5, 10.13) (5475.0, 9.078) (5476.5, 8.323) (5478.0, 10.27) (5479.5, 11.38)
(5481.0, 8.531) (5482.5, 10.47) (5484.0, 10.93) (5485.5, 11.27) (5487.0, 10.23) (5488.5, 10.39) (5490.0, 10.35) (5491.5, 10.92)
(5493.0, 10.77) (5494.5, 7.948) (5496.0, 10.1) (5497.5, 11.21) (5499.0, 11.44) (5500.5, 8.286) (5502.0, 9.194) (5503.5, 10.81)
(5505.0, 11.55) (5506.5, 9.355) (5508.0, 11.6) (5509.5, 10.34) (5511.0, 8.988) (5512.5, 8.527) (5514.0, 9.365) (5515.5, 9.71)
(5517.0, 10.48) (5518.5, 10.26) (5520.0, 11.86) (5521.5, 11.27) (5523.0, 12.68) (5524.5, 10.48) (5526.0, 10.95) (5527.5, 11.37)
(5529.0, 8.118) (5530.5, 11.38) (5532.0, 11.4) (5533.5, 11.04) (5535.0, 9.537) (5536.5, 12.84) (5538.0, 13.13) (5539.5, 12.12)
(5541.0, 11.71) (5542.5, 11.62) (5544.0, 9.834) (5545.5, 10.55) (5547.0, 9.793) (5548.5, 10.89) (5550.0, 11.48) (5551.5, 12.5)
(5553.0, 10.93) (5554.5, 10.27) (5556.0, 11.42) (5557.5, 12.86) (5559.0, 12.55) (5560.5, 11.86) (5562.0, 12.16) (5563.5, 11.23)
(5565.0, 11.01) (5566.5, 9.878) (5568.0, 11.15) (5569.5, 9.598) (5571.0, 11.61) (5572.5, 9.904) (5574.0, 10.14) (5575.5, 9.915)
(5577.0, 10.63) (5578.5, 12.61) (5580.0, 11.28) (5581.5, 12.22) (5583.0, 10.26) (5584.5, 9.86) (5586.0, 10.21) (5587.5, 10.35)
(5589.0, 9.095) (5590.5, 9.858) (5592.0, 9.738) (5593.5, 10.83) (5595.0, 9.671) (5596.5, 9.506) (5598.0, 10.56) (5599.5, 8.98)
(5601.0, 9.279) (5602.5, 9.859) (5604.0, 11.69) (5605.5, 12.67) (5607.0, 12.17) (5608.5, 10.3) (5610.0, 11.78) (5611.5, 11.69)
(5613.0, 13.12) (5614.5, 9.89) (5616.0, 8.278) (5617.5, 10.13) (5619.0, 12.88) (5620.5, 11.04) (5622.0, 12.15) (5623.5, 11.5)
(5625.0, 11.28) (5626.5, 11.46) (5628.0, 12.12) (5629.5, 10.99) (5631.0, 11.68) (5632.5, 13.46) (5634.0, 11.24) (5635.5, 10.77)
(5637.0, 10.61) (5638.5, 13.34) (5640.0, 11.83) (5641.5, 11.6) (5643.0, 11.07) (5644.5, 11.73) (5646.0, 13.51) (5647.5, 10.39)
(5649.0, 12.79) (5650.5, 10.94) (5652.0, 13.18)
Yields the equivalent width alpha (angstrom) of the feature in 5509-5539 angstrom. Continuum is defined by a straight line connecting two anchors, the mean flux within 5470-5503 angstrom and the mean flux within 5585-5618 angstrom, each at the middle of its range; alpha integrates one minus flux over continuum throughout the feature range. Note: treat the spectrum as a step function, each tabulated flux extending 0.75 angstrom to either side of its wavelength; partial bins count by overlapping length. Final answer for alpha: -1.5 angstrom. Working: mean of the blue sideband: 10.1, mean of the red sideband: 10.4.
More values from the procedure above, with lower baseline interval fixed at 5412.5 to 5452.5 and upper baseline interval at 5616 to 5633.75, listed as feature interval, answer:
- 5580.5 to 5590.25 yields 0.82 angstrom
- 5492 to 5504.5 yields 0.81 angstrom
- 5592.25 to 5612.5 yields 1.24 angstrom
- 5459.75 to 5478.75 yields 1.20 angstrom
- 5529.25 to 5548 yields -0.31 angstrom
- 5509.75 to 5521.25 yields 0.92 angstrom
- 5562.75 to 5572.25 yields 0.40 angstrom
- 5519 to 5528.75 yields -0.32 angstrom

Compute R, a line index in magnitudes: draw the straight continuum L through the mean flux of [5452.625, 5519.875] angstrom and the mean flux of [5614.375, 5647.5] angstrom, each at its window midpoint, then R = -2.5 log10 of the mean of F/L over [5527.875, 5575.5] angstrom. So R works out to -0.04 mag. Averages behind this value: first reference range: 10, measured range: 11.1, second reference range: 11.5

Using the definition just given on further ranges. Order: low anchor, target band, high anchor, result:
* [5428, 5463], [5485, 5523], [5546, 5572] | 0.03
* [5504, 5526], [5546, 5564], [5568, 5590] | -0.09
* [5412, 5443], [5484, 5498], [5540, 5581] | 0.04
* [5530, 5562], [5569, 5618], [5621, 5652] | 0.10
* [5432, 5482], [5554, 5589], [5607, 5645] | 0.00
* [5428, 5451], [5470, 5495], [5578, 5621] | 0.01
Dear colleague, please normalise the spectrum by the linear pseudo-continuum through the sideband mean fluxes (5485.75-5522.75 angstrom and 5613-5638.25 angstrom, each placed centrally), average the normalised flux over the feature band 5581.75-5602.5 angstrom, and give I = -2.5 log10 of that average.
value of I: 0.11 mag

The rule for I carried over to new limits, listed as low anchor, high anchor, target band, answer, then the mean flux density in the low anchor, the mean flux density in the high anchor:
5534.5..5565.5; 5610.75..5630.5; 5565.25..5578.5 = 0.089 mag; 11.5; 11.3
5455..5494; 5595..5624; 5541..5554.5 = -0.048 mag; 10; 10.9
